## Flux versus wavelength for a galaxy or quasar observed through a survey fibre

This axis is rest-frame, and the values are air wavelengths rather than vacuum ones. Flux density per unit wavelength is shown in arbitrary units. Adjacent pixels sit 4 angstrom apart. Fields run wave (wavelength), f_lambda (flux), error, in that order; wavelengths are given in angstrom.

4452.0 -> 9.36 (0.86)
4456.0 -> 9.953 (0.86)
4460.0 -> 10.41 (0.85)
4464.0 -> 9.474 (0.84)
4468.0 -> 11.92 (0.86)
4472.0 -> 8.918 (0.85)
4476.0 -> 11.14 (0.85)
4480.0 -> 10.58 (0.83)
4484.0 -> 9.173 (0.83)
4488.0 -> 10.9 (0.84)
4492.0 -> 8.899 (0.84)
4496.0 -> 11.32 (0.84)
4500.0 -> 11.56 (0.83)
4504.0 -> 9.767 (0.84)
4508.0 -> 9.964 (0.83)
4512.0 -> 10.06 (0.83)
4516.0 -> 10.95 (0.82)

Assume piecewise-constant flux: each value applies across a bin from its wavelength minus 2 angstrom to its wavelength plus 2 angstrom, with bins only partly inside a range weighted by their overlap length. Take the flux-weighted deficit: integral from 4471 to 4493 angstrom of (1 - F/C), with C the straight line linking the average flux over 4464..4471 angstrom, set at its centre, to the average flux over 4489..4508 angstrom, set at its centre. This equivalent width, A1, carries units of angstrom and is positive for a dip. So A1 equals 1.2 angstrom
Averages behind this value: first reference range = 10.8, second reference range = 10.4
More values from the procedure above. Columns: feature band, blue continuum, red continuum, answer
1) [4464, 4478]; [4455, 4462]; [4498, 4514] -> -0.3 angstrom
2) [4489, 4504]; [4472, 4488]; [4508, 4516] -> -0.4 angstrom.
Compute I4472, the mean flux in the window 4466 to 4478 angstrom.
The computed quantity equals 10.7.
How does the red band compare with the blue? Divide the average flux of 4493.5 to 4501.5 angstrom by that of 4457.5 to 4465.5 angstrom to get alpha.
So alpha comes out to 1.1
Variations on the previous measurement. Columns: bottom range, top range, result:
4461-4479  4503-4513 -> 0.96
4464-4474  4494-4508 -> 1.05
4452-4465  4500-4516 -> 1.04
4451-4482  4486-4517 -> 1.02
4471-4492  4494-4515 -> 1.05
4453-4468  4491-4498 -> 1.01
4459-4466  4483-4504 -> 1.05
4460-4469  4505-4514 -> 0.95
